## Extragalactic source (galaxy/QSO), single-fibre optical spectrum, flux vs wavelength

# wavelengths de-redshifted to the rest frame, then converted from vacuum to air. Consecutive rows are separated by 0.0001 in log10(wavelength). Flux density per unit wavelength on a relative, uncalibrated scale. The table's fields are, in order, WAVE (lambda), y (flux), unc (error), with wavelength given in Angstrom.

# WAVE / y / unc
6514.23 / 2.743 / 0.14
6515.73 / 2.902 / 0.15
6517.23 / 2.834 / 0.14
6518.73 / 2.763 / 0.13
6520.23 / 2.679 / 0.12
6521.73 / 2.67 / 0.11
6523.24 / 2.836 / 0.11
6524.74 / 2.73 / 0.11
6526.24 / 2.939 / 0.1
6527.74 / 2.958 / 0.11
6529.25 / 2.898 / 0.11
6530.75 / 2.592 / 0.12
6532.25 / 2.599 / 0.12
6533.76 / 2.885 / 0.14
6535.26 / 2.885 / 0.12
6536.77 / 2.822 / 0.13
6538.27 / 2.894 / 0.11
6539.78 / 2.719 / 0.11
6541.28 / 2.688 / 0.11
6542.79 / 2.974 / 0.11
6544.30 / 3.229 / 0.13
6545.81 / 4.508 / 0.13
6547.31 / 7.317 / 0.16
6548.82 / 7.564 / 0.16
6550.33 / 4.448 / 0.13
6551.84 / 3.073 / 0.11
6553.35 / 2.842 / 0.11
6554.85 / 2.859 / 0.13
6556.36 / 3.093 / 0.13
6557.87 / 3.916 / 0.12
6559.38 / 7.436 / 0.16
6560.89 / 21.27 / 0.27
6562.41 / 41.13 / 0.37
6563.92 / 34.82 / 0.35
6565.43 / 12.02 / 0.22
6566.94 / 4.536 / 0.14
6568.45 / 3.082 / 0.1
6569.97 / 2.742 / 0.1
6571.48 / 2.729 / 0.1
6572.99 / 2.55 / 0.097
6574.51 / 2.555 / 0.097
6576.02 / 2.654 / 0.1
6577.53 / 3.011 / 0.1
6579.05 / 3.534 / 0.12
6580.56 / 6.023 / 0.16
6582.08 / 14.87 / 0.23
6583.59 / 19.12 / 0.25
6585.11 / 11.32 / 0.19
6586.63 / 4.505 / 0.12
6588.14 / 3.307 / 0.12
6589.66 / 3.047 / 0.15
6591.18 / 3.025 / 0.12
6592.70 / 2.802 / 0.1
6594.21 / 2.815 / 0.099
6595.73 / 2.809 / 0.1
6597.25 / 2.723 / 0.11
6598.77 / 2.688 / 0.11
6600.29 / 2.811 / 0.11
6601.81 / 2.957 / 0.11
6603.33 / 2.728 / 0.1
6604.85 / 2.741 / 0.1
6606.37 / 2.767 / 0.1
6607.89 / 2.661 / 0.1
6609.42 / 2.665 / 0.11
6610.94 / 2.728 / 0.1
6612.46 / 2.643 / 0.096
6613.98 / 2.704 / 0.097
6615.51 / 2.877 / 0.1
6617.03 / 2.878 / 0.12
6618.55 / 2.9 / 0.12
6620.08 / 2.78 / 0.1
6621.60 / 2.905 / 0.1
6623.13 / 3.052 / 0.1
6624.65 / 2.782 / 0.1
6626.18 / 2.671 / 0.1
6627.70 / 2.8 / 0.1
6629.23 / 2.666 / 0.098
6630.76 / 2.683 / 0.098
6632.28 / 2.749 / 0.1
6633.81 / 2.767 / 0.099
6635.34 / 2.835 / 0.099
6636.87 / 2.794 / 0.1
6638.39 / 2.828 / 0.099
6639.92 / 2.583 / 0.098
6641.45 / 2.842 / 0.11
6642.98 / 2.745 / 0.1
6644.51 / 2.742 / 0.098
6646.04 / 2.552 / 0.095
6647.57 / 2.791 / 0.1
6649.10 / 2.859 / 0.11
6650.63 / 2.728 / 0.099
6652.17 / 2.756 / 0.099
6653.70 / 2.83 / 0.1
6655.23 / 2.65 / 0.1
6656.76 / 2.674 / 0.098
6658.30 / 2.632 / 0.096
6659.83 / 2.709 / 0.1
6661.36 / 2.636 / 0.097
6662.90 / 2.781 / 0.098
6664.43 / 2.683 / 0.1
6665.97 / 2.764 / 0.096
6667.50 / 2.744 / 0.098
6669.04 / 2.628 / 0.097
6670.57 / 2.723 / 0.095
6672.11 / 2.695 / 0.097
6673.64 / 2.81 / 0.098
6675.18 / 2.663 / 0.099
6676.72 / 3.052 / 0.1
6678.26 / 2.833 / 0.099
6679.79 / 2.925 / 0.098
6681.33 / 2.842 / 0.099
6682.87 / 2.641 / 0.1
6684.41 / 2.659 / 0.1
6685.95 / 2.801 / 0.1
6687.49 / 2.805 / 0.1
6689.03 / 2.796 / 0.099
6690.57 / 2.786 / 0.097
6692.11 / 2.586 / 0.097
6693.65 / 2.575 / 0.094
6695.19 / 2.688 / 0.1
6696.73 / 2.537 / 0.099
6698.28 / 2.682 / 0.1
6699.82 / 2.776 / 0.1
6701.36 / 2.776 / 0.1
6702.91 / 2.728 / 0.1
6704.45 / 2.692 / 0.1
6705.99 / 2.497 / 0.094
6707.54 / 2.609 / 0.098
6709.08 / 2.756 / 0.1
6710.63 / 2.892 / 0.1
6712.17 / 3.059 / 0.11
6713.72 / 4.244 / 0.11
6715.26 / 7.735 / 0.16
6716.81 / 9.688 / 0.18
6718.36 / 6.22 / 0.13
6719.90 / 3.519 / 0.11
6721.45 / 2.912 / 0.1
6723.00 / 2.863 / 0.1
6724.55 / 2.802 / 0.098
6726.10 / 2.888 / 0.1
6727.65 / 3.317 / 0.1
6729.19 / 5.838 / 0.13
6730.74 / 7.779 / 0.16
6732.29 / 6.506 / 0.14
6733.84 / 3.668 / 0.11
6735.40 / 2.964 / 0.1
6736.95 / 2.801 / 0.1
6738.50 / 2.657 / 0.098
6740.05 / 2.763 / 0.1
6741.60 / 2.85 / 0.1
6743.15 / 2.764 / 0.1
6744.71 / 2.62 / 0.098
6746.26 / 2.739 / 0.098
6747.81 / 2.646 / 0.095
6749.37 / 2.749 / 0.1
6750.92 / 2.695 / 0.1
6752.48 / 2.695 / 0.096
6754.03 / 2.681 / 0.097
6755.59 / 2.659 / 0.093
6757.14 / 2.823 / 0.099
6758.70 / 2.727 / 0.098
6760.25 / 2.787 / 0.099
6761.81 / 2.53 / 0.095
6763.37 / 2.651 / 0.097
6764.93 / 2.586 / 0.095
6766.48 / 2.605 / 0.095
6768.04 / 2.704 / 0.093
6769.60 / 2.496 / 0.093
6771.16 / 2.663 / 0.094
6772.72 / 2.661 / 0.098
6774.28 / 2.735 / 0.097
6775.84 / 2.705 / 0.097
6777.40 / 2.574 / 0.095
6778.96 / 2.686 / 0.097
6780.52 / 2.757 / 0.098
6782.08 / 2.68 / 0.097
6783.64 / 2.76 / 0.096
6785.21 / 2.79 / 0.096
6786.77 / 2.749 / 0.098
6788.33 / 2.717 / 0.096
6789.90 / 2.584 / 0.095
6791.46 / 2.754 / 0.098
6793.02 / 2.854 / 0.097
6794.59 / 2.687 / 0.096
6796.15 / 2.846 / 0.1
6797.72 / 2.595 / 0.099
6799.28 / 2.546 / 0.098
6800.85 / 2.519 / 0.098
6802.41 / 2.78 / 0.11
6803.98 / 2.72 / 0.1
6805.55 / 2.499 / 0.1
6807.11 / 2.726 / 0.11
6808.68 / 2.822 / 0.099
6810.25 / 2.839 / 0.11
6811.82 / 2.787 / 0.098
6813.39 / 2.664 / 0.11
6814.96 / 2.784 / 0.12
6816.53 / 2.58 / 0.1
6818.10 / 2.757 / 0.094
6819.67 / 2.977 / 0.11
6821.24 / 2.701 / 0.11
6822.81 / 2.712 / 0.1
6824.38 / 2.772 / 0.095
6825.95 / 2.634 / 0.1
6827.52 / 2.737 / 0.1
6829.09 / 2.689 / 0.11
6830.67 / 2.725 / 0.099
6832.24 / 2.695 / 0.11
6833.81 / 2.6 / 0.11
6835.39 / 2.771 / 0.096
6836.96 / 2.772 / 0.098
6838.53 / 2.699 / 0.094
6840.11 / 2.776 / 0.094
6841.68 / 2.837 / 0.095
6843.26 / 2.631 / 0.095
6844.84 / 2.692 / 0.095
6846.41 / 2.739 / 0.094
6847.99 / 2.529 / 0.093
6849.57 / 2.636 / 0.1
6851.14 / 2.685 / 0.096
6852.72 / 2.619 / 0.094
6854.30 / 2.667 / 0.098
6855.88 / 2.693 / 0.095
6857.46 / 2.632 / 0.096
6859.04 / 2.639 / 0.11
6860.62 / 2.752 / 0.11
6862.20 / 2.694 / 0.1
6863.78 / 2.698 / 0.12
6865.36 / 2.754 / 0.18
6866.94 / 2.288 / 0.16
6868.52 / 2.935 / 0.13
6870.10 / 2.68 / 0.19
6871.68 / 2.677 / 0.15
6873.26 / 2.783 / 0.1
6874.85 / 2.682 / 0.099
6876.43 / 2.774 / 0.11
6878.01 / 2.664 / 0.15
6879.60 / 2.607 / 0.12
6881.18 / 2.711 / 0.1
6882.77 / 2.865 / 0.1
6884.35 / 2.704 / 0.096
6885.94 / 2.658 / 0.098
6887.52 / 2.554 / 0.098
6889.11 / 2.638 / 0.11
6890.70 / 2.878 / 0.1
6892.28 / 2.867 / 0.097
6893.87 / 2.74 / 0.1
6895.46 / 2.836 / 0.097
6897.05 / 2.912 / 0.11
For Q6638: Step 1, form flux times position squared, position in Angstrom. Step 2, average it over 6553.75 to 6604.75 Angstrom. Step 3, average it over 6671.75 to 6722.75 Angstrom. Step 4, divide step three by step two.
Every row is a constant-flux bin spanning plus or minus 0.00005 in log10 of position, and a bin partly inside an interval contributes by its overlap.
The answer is 0.47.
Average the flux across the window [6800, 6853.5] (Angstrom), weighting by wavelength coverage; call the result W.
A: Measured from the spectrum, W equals 2.71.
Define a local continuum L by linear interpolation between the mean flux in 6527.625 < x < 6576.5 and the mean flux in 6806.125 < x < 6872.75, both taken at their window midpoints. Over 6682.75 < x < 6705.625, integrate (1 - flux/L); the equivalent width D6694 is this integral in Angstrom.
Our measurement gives 9.5 Angstrom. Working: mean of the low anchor 6.47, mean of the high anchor 2.71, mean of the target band 2.7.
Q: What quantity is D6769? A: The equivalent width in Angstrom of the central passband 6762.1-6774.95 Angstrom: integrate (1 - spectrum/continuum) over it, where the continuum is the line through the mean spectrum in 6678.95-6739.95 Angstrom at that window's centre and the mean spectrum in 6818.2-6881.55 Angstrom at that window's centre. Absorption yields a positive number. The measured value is 2.2 Angstrom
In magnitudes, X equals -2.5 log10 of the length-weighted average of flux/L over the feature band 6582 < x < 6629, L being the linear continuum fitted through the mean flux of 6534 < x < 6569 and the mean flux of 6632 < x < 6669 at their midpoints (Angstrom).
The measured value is 0.34 mag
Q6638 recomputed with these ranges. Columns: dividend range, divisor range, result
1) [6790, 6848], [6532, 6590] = 0.42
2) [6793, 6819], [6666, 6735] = 0.81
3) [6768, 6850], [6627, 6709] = 1.03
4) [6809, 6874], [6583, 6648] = 0.86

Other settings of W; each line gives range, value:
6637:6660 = 2.73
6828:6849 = 2.7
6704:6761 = 3.6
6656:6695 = 2.74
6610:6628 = 2.81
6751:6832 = 2.7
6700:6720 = 4.09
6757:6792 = 2.68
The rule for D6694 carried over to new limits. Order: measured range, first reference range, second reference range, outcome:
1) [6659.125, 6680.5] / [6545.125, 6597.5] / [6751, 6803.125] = 9.98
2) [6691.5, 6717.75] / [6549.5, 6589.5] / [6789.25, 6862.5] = 9.05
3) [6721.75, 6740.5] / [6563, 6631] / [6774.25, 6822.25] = -2.68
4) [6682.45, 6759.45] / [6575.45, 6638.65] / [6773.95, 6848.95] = -3.97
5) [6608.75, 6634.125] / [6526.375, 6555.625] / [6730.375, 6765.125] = 4.29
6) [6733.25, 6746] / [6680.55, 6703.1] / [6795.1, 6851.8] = -0.75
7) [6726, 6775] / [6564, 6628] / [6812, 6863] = 2.96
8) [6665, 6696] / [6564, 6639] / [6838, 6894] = 8.15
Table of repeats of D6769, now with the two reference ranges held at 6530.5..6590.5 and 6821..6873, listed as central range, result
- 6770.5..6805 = 8.3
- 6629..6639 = 5.2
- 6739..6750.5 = 4.0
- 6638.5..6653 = 7.5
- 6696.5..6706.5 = 4.4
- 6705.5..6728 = 2.8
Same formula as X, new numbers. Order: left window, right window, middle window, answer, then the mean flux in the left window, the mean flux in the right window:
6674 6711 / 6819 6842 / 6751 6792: 0.021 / 2.73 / 2.74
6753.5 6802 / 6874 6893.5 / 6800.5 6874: -0.001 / 2.68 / 2.72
